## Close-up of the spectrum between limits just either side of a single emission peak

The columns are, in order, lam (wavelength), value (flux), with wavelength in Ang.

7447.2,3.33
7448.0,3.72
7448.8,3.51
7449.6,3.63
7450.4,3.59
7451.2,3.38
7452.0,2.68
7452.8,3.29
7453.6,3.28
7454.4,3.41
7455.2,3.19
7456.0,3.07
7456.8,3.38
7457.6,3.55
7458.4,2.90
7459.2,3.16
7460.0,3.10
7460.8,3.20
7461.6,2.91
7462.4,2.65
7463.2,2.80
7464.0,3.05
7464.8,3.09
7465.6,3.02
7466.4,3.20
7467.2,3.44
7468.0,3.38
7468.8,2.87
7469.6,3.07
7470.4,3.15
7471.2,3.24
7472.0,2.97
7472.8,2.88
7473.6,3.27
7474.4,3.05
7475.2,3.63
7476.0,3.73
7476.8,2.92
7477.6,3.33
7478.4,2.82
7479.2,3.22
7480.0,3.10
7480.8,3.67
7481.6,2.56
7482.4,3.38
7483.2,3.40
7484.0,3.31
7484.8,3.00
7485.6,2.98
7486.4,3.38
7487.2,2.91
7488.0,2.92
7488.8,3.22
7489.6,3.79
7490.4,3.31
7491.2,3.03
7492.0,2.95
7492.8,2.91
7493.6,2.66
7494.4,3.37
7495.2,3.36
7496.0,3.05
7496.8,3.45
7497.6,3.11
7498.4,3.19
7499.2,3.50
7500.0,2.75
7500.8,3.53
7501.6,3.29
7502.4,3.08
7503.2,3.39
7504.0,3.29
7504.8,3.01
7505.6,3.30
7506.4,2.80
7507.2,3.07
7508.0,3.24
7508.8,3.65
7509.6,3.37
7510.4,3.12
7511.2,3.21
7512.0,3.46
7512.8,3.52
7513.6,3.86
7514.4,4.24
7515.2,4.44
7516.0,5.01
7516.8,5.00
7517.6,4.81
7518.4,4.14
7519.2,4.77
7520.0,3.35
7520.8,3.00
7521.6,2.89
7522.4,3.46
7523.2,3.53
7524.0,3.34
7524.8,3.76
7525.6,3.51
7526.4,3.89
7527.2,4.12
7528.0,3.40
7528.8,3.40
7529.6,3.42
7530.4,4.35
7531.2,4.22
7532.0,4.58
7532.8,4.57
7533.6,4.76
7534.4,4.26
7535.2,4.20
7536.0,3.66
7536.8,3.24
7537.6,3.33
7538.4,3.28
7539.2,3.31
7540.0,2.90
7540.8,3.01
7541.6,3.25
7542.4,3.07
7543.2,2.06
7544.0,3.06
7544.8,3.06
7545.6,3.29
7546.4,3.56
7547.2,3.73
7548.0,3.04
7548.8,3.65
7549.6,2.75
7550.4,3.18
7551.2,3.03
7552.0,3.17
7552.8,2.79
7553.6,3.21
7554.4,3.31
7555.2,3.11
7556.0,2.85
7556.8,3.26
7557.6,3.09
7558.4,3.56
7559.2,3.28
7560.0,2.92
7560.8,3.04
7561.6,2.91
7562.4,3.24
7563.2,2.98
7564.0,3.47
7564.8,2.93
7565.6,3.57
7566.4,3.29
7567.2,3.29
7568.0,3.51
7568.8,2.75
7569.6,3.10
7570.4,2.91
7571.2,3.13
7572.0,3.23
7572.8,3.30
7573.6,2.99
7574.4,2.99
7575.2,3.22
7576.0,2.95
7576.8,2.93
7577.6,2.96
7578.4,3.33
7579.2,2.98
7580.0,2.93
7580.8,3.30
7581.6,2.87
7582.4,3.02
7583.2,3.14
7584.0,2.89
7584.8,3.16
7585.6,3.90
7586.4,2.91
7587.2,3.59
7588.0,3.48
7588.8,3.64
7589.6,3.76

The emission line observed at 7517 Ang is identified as [S II]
